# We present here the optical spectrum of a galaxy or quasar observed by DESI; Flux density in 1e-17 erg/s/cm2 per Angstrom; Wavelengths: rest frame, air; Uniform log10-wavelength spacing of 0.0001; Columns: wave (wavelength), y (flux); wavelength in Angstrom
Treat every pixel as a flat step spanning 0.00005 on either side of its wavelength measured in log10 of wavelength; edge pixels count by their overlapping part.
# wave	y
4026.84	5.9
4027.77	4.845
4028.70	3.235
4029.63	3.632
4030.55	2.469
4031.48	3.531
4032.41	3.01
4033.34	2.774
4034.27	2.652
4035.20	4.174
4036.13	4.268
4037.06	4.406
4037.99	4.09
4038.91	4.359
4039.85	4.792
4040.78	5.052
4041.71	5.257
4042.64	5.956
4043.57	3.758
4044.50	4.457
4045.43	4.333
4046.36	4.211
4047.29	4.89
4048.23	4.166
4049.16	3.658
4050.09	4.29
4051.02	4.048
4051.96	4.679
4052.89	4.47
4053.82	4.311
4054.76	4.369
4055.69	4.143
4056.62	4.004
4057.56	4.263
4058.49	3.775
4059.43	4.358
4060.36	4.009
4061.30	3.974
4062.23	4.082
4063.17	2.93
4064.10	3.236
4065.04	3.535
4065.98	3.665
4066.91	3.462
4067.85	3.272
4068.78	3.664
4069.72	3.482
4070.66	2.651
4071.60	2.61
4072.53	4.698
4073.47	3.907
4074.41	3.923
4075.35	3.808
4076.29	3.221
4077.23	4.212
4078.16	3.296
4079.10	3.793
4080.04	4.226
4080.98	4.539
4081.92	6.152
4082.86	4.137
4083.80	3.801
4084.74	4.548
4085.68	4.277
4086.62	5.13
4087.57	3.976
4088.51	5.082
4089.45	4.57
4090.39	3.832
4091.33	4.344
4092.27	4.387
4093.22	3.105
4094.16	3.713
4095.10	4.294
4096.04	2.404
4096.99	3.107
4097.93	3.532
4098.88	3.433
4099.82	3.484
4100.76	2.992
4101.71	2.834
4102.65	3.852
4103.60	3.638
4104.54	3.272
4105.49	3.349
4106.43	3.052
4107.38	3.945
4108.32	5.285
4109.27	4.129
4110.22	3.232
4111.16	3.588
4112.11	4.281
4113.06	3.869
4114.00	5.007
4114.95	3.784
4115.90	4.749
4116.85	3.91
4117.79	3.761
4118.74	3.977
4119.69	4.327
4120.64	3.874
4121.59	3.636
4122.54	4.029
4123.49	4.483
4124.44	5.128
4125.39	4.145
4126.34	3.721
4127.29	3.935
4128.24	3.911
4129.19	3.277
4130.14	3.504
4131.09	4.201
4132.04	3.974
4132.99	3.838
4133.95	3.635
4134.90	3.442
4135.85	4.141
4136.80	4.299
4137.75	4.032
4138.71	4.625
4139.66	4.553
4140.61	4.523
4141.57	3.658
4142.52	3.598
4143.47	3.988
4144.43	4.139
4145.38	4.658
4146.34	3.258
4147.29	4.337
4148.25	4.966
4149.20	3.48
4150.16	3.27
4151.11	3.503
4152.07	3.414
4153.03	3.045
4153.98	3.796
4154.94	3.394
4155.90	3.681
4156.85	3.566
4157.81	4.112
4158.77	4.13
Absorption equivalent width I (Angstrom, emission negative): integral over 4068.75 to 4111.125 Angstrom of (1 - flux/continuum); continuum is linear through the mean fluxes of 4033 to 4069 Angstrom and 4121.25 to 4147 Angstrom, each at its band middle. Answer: 2.3 Angstrom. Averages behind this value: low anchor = 4.1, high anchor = 4.02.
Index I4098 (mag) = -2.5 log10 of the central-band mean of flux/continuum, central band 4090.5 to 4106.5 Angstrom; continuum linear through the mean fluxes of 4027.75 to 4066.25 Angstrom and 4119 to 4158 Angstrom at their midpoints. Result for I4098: 0.15 mag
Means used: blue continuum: 4.04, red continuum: 3.93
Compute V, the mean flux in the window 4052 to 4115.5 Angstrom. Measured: 3.88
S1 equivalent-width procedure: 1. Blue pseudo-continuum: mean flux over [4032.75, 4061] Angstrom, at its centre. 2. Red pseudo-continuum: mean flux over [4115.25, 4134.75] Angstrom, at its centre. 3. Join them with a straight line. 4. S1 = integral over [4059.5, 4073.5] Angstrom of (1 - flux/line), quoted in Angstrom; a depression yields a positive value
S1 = 2.12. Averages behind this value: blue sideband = 4.26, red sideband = 3.99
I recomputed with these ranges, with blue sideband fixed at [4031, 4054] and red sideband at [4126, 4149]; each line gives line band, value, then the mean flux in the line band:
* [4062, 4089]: 1.5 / 3.91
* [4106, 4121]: 0.0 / 4.05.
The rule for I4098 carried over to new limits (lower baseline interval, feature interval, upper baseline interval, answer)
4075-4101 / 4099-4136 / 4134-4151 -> 0.04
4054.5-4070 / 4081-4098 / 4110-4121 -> -0.07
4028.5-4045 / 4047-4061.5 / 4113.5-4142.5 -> -0.05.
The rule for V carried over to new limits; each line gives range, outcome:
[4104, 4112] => 3.76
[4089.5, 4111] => 3.62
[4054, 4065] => 3.92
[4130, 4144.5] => 4.02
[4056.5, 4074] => 3.66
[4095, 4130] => 3.81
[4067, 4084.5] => 3.86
